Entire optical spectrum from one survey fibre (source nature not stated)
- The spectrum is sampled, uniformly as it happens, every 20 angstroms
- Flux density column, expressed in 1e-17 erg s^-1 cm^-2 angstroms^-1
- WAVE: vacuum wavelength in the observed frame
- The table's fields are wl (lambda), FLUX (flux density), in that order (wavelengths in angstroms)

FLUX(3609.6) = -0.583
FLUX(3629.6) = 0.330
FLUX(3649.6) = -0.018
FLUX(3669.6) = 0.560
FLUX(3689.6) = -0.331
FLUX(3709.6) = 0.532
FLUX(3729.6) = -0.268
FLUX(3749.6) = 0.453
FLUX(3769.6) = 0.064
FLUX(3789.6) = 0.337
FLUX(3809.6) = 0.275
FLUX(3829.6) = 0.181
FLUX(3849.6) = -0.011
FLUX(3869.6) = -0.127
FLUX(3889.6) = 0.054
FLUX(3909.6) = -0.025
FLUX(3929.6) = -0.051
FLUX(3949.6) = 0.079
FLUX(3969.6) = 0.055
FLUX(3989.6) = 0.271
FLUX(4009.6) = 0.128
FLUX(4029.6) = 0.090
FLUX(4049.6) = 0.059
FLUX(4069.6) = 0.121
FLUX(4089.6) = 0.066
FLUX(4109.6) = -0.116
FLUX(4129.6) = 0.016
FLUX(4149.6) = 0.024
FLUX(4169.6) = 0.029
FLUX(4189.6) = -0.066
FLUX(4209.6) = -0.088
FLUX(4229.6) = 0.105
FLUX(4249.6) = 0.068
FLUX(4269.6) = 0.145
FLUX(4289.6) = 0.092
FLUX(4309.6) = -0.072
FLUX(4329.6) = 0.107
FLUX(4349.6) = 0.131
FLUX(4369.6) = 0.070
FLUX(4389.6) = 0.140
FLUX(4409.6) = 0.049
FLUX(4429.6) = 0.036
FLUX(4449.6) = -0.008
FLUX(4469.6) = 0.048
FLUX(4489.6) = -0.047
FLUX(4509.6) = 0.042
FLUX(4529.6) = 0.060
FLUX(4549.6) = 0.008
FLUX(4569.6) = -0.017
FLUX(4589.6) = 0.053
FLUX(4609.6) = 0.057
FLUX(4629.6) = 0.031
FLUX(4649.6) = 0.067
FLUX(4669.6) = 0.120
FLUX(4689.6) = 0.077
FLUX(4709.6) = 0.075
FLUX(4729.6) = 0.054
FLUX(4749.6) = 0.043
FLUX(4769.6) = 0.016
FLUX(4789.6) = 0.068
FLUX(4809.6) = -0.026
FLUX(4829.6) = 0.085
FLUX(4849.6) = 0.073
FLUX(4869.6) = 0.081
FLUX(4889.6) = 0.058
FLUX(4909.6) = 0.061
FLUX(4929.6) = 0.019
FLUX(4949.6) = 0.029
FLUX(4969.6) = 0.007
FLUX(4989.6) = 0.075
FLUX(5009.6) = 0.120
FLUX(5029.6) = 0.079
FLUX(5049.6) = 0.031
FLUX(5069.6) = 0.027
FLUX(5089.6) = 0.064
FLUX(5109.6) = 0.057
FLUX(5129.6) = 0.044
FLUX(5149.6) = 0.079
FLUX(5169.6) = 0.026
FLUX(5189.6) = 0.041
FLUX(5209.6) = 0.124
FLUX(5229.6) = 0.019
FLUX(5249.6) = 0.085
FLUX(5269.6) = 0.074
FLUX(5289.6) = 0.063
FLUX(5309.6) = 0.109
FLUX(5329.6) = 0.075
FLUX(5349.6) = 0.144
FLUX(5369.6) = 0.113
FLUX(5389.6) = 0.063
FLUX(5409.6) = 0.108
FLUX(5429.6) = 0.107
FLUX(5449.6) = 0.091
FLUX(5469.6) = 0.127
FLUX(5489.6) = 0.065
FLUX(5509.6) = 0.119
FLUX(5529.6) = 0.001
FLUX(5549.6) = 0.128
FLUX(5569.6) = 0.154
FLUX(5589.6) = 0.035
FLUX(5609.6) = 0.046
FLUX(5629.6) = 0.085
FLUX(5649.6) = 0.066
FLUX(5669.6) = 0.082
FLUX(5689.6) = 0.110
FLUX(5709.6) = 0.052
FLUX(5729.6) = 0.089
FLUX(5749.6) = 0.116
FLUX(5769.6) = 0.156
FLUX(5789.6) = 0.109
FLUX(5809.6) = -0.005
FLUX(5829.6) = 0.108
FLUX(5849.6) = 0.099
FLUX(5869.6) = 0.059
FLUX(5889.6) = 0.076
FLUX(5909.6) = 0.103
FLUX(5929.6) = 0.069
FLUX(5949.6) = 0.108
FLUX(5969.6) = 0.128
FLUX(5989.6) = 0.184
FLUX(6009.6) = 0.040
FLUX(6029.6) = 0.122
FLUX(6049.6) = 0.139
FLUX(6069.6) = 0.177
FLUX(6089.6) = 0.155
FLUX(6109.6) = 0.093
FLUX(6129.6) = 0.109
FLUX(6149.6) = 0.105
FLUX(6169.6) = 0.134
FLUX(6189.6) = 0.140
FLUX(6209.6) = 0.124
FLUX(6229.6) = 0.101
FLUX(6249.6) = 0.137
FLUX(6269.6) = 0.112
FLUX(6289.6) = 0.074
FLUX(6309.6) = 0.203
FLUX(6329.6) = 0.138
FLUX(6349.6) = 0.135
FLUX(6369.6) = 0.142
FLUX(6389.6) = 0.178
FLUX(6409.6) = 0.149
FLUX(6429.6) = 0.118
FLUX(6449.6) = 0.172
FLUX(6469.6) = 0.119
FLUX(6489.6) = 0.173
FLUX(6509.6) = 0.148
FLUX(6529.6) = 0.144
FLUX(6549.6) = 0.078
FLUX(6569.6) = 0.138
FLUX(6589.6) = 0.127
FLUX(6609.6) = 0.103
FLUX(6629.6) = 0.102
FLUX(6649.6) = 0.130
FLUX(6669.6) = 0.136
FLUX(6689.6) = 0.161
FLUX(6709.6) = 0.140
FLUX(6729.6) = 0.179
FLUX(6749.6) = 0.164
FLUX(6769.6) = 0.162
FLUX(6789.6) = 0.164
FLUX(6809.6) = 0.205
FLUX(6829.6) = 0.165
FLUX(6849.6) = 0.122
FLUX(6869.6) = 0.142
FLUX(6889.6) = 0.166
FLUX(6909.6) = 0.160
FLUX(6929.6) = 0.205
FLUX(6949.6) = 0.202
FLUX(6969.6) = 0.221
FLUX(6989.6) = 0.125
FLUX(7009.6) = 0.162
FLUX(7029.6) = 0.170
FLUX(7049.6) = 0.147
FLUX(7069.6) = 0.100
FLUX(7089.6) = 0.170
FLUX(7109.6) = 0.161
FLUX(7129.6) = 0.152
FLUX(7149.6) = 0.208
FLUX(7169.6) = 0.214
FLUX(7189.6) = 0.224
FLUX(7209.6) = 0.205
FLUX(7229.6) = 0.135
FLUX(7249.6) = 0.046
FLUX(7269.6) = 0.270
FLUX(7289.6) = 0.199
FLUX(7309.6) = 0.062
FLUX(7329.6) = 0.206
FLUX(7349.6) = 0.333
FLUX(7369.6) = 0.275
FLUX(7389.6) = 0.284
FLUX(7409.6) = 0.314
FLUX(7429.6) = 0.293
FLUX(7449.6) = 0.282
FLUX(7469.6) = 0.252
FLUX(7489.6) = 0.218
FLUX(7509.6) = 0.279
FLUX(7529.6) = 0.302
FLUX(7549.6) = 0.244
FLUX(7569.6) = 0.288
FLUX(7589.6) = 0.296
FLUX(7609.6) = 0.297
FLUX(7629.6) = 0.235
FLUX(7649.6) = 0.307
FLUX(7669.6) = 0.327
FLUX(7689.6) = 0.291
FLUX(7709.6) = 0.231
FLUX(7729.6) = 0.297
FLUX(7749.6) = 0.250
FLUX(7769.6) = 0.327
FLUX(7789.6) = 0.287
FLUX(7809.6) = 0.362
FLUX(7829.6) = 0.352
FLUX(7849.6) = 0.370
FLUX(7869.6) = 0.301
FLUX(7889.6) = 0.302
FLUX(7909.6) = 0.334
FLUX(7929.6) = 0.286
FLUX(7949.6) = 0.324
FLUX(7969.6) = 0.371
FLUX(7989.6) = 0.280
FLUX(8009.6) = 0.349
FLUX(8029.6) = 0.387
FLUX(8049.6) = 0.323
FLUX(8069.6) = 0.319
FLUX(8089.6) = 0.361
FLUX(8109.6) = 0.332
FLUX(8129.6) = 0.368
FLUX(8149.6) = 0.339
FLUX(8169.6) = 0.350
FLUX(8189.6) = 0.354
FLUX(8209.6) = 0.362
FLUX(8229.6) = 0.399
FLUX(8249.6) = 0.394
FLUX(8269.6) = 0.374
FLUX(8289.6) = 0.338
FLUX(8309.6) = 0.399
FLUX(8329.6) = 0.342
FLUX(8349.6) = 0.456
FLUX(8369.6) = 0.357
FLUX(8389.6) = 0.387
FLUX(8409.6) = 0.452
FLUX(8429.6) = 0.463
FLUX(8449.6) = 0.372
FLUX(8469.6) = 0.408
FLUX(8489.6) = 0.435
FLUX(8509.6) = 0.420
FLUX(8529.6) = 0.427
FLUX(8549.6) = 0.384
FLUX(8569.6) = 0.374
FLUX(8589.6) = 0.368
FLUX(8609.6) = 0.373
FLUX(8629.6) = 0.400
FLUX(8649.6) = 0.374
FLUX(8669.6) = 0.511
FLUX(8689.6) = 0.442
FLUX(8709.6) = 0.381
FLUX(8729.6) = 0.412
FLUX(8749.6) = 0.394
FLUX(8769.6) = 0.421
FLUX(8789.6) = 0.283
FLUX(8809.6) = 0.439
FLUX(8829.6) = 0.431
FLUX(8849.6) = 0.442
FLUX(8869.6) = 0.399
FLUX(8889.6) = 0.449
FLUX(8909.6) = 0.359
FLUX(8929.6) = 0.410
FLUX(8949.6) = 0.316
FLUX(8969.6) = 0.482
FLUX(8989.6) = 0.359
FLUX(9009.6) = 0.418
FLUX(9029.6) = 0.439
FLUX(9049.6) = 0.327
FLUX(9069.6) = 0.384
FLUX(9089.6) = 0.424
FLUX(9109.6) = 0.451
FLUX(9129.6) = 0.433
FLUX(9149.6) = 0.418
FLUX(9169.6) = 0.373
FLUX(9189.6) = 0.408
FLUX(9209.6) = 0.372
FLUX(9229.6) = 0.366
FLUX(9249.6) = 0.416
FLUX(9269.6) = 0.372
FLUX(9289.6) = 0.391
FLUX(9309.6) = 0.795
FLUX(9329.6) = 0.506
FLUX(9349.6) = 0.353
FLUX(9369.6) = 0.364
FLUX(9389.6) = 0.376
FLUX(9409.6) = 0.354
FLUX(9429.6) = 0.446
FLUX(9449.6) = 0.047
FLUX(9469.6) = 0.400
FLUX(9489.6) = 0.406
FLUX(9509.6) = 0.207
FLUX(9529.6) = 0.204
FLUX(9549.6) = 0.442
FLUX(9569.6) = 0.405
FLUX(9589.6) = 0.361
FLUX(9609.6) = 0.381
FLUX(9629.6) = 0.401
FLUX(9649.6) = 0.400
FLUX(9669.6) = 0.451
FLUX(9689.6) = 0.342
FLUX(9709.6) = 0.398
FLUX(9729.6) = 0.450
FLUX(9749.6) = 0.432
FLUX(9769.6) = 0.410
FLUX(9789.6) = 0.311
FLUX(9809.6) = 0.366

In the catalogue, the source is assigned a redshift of 0.84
